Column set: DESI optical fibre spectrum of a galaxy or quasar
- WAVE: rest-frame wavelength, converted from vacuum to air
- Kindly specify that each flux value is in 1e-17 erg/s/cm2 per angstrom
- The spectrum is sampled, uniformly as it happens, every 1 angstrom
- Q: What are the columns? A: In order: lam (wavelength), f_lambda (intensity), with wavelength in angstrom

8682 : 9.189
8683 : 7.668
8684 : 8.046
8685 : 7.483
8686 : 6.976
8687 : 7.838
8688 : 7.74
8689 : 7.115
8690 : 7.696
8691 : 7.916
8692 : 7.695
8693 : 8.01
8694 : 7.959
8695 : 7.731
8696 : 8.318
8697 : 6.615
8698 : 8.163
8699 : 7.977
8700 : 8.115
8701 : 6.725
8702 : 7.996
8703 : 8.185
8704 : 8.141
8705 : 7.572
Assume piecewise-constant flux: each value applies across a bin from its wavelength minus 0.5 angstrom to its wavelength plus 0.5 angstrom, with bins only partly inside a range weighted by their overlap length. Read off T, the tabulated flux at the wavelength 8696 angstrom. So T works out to 8.318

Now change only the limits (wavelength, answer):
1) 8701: 6.725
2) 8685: 7.483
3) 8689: 7.115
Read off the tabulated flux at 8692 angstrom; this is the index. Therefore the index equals 7.695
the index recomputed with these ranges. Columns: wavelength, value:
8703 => 8.185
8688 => 7.74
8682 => 9.189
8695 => 7.731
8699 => 7.977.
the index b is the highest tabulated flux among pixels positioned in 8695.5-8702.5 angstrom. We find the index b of 8.318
